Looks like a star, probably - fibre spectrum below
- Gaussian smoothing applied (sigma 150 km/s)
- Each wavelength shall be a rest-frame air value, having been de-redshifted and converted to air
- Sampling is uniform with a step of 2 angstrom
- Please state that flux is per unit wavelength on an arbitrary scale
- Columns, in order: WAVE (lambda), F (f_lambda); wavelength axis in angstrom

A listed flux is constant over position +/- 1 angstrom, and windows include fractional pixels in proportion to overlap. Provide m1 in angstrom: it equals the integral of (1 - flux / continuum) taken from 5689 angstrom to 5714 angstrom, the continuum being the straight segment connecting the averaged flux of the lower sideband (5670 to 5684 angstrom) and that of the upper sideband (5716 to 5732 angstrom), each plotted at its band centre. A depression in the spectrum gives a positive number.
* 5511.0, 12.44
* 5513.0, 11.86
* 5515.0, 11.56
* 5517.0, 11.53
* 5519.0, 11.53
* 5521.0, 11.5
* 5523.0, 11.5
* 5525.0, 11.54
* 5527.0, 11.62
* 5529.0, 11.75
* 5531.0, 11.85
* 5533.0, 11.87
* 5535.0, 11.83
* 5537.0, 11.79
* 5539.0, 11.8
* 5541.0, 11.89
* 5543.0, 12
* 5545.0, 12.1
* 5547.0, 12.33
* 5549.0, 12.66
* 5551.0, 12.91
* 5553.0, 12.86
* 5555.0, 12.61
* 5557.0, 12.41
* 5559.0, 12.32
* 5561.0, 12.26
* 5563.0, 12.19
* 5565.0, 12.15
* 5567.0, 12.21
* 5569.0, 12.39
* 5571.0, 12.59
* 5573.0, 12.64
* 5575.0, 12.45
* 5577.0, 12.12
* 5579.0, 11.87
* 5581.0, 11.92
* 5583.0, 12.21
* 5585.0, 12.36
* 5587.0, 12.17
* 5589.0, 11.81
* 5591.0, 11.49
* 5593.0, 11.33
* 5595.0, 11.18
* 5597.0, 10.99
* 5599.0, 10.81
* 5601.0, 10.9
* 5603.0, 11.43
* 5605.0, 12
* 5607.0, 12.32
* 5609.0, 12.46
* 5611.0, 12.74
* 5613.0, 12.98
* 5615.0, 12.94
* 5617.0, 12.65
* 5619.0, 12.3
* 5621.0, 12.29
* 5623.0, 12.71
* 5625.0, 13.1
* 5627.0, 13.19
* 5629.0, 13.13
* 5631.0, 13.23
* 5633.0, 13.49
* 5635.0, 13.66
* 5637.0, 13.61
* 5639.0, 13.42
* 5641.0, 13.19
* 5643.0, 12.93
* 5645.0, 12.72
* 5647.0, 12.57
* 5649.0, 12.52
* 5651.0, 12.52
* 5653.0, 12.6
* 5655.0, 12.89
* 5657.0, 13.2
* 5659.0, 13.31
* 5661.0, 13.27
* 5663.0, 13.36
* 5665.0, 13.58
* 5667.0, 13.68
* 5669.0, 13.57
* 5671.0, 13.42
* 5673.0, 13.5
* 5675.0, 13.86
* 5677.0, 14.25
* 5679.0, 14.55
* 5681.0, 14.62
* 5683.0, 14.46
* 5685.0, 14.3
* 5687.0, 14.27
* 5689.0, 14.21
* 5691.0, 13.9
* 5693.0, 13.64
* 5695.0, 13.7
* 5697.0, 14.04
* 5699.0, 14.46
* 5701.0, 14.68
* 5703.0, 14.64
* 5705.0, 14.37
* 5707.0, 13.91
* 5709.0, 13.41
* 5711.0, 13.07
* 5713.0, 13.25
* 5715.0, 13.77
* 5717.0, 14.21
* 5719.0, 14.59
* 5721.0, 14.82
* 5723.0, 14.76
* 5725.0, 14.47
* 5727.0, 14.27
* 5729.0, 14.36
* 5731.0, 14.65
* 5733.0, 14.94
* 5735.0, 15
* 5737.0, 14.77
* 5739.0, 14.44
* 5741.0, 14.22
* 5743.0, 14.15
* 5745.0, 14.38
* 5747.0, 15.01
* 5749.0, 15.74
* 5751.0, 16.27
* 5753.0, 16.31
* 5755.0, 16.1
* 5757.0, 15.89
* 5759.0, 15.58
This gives 0.66 angstrom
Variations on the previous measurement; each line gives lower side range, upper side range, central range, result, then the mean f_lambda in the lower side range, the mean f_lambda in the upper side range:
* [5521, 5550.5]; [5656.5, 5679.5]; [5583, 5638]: 2.3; 11.9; 13.6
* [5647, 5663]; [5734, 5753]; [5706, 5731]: 0.5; 12.9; 15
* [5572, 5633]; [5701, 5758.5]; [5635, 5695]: -0.5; 12.2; 14.6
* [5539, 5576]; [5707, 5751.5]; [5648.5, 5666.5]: 0.7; 12.4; 14.4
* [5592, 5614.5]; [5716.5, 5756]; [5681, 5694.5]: -0.4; 11.8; 14.9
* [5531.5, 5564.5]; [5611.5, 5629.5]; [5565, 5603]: 2.0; 12.2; 12.8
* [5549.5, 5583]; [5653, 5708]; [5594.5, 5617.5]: 1.7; 12.4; 13.9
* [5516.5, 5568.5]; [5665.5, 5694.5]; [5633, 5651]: 0.5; 12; 14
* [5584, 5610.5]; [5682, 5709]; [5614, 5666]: -1.1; 11.7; 14.2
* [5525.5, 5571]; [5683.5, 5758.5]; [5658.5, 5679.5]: 0.2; 12.2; 14.5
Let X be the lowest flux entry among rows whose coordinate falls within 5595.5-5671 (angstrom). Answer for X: 10.81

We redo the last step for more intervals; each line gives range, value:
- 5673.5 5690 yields 13.86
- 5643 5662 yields 12.52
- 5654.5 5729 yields 12.89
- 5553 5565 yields 12.15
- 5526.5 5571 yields 11.62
